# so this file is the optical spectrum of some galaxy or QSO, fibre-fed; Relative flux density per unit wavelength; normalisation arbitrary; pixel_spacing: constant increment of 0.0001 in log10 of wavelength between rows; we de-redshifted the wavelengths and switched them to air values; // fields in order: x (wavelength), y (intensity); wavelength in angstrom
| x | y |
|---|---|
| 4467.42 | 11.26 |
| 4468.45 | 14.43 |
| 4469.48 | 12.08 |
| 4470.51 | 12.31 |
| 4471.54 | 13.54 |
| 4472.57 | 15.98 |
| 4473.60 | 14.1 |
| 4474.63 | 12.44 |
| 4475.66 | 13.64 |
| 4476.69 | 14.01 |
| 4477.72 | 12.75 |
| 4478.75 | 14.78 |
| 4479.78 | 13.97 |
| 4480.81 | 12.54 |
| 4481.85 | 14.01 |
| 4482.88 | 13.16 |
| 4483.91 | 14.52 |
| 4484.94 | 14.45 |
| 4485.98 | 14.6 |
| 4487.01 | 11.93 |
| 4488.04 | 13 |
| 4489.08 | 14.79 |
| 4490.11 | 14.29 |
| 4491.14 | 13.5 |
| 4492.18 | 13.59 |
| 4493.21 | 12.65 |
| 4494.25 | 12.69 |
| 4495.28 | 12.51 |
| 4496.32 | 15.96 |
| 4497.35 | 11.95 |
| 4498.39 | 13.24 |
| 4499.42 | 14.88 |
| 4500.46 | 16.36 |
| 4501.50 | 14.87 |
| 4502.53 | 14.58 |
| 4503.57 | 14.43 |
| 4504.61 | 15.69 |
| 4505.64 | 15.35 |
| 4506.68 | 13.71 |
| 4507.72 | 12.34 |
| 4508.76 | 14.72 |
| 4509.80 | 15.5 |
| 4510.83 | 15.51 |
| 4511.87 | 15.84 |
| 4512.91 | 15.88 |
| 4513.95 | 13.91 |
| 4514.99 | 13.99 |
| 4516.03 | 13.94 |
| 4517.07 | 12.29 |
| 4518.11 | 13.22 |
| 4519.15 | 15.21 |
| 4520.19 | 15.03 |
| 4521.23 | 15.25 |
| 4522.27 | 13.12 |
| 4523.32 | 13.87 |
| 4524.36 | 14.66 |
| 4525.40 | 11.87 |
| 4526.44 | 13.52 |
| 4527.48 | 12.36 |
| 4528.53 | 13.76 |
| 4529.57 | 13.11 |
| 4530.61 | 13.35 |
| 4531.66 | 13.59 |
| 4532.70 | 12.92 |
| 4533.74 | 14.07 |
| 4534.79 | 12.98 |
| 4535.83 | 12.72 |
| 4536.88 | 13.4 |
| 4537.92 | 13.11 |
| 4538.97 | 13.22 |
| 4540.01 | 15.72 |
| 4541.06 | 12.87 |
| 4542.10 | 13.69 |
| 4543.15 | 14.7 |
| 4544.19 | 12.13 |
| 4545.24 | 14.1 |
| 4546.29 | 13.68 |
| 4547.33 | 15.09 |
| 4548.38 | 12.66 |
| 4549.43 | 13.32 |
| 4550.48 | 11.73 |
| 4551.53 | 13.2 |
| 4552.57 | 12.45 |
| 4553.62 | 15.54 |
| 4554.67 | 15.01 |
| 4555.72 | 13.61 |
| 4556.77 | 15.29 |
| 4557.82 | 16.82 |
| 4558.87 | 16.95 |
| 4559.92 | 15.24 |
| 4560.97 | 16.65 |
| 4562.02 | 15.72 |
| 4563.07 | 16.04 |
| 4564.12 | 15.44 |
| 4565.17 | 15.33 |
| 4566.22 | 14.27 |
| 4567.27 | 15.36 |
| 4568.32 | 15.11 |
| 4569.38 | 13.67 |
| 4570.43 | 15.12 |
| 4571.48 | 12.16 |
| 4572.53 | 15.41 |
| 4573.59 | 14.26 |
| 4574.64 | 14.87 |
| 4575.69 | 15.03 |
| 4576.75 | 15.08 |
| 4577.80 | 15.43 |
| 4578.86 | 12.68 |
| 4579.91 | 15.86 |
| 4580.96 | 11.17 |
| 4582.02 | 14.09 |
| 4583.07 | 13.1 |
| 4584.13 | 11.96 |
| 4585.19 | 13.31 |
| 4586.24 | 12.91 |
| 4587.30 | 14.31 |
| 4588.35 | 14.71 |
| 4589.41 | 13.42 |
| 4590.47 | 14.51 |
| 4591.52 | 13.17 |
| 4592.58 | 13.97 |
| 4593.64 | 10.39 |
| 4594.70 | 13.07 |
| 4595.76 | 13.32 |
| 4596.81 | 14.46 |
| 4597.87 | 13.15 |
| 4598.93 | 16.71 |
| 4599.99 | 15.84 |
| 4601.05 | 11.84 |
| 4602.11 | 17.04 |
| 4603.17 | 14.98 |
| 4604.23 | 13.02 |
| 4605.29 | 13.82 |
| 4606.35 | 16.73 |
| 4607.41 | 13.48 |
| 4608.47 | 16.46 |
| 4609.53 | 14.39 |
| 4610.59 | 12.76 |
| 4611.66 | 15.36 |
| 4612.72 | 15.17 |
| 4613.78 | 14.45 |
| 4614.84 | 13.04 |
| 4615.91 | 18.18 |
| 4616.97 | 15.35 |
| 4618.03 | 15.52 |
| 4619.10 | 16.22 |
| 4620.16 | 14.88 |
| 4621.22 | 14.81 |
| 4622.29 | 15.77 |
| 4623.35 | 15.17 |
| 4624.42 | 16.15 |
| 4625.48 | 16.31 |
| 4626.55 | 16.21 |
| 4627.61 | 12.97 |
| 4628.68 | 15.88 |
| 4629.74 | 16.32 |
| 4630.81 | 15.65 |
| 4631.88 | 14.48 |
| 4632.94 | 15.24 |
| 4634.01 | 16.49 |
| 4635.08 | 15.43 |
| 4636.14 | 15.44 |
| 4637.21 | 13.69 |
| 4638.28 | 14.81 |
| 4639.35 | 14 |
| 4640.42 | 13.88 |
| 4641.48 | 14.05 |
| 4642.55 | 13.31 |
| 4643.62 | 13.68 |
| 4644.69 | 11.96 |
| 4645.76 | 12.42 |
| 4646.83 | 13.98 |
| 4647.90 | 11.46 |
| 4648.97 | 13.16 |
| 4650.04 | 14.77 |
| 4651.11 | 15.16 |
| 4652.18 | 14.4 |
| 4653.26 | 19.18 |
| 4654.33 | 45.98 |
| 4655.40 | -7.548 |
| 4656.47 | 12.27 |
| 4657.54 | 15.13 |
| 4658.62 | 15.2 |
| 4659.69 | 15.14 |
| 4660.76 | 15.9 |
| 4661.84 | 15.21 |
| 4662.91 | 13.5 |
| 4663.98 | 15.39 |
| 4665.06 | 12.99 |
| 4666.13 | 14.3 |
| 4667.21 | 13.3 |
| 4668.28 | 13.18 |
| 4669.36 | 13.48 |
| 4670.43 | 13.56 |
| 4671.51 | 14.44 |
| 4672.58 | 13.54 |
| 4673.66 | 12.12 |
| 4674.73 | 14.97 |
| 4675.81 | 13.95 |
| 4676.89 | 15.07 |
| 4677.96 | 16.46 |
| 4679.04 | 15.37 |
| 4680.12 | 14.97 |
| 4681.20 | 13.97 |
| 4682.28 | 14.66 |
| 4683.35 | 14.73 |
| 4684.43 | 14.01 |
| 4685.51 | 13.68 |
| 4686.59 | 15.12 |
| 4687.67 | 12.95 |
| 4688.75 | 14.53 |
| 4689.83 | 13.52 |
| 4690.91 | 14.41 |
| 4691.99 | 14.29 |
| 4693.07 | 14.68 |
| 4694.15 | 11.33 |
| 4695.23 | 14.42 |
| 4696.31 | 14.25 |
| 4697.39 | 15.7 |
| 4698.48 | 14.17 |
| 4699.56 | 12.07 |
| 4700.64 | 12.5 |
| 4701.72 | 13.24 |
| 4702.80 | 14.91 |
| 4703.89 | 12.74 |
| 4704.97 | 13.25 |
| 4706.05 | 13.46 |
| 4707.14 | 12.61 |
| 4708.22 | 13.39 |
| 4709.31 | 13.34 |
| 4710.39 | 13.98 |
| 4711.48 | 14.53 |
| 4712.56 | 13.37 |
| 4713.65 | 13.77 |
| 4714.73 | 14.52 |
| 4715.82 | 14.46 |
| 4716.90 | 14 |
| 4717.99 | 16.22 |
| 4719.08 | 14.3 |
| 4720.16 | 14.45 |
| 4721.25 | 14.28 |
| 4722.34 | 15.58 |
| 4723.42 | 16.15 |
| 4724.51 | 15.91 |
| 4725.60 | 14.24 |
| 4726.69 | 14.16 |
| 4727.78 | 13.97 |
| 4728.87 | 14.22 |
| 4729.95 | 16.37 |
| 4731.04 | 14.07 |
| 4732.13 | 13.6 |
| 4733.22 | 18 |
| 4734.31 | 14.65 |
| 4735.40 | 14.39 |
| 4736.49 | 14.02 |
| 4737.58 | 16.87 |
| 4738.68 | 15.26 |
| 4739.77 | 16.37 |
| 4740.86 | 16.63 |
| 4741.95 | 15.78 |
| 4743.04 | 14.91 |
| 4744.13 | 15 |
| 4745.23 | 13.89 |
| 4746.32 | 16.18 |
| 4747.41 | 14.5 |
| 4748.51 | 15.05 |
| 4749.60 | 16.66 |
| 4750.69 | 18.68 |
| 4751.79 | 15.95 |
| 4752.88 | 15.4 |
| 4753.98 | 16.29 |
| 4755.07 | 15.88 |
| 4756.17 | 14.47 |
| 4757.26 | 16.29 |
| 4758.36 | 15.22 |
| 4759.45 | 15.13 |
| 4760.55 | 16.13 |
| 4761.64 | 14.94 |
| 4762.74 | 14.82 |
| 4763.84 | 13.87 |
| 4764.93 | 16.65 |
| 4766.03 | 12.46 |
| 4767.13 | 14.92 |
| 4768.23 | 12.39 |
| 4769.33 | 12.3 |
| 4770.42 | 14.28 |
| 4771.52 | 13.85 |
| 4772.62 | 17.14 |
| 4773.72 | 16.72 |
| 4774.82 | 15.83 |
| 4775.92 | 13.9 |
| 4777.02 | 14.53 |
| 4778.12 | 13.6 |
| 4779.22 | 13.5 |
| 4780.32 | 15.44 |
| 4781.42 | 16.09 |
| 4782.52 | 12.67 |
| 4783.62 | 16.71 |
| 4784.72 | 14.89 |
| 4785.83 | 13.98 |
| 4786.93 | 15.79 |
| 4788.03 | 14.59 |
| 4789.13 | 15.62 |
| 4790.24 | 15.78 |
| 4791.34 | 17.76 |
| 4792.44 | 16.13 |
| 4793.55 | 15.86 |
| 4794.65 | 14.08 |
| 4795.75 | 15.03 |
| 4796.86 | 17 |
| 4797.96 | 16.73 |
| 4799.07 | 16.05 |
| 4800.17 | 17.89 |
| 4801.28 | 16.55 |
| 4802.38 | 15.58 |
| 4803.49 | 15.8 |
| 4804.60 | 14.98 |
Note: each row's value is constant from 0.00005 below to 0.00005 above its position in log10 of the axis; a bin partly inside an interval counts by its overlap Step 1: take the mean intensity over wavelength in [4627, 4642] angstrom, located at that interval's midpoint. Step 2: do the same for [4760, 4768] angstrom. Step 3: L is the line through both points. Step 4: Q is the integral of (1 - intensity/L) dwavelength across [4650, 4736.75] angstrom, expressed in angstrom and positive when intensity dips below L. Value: 2.2 angstrom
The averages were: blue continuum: 14.9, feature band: 14.4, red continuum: 14.7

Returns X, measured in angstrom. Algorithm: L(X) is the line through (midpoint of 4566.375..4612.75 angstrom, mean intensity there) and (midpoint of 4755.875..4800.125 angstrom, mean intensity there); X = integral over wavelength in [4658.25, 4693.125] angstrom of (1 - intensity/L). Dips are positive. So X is 0.7 angstrom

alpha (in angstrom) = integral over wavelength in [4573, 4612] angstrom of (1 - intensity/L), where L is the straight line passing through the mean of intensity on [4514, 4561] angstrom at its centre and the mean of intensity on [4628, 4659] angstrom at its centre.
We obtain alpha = 0.8 angstrom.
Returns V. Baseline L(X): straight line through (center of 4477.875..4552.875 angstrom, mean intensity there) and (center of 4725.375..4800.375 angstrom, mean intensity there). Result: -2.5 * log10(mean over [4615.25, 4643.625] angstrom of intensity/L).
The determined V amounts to -0.05 mag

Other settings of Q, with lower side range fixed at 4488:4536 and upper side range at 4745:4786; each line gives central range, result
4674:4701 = 0.91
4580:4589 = 0.61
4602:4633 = -1.59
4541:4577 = -0.85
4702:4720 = 1.08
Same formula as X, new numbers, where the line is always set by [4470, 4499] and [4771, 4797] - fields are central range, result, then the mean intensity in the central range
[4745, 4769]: -0.25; 15.3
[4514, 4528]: 0.09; 13.7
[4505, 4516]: -0.72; 14.7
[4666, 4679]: 0.50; 14.1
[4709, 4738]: 0.37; 14.7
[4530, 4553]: 0.86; 13.4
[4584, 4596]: 0.75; 13.3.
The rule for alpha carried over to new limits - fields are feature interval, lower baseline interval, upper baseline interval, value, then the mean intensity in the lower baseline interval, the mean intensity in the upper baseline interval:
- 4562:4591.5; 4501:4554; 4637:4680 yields -0.36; 13.9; 14.4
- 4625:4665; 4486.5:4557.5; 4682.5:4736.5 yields -2.14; 13.9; 14.2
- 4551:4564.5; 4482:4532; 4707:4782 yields -0.96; 14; 14.9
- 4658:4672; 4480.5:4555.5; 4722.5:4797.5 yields 0.37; 13.9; 15.2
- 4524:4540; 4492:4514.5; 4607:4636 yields 1.42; 14.4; 15.3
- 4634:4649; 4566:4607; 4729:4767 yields 0.77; 14.1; 15.4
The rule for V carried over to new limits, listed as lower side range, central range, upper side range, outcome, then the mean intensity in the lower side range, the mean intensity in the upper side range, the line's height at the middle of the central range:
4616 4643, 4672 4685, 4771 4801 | 0.06 mag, 15.2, 15.5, 15.3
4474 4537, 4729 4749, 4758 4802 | -0.02 mag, 13.9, 15.2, 15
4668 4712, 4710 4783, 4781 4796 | -0.02 mag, 13.9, 15.4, 14.8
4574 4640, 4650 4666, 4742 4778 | -0.05 mag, 14.6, 15.1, 14.8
